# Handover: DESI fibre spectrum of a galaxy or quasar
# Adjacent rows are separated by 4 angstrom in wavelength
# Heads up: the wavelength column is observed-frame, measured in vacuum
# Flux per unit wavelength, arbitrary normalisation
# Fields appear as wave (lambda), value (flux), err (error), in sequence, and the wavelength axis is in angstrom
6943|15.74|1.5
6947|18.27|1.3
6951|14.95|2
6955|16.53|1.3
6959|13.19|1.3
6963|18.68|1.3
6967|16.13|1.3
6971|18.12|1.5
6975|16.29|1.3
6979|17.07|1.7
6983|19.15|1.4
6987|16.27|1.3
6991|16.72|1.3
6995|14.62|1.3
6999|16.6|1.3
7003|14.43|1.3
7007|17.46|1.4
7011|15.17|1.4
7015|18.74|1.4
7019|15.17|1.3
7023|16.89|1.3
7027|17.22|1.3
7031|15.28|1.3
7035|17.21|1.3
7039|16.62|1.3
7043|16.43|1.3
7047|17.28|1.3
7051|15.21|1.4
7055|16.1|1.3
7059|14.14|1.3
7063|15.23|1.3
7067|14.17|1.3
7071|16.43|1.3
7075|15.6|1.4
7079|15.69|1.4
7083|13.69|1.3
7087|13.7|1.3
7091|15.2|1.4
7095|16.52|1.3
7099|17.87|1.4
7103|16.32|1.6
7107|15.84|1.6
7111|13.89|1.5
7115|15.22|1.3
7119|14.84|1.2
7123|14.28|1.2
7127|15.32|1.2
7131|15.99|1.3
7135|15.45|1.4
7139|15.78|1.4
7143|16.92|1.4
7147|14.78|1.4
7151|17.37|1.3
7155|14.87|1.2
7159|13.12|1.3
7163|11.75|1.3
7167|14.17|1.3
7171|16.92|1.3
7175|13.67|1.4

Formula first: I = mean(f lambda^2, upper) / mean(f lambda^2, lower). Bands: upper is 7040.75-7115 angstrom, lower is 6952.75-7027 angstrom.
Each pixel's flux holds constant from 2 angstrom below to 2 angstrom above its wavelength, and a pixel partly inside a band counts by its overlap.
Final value 0.96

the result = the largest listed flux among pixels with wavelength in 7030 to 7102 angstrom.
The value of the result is 17.87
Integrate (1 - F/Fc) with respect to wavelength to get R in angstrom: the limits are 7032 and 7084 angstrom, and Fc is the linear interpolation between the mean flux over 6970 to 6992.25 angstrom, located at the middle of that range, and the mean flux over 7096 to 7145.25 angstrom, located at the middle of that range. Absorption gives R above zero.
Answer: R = 2.1 angstrom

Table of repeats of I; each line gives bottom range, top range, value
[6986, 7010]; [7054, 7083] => 0.97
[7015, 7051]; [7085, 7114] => 0.96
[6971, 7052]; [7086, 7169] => 0.95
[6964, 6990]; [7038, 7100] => 0.93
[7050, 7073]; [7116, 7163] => 1.02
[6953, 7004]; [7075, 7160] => 0.97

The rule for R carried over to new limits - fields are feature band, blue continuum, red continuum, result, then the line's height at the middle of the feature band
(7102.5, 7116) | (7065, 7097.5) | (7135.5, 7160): 0.1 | 15.3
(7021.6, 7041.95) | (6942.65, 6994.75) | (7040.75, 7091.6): -1.1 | 15.8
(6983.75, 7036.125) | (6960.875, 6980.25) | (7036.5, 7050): 1.8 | 16.9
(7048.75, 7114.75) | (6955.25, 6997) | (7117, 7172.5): 1.3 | 15.7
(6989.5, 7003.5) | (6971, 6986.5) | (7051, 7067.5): 1.0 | 16.9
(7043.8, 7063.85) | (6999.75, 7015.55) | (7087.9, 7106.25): 0.7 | 16.3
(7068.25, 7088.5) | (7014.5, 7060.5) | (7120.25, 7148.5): 1.2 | 16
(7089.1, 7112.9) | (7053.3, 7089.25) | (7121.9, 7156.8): -1.1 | 15.3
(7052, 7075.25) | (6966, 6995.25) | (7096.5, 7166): 1.1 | 16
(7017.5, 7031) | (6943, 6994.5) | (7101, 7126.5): -0.2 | 16.1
